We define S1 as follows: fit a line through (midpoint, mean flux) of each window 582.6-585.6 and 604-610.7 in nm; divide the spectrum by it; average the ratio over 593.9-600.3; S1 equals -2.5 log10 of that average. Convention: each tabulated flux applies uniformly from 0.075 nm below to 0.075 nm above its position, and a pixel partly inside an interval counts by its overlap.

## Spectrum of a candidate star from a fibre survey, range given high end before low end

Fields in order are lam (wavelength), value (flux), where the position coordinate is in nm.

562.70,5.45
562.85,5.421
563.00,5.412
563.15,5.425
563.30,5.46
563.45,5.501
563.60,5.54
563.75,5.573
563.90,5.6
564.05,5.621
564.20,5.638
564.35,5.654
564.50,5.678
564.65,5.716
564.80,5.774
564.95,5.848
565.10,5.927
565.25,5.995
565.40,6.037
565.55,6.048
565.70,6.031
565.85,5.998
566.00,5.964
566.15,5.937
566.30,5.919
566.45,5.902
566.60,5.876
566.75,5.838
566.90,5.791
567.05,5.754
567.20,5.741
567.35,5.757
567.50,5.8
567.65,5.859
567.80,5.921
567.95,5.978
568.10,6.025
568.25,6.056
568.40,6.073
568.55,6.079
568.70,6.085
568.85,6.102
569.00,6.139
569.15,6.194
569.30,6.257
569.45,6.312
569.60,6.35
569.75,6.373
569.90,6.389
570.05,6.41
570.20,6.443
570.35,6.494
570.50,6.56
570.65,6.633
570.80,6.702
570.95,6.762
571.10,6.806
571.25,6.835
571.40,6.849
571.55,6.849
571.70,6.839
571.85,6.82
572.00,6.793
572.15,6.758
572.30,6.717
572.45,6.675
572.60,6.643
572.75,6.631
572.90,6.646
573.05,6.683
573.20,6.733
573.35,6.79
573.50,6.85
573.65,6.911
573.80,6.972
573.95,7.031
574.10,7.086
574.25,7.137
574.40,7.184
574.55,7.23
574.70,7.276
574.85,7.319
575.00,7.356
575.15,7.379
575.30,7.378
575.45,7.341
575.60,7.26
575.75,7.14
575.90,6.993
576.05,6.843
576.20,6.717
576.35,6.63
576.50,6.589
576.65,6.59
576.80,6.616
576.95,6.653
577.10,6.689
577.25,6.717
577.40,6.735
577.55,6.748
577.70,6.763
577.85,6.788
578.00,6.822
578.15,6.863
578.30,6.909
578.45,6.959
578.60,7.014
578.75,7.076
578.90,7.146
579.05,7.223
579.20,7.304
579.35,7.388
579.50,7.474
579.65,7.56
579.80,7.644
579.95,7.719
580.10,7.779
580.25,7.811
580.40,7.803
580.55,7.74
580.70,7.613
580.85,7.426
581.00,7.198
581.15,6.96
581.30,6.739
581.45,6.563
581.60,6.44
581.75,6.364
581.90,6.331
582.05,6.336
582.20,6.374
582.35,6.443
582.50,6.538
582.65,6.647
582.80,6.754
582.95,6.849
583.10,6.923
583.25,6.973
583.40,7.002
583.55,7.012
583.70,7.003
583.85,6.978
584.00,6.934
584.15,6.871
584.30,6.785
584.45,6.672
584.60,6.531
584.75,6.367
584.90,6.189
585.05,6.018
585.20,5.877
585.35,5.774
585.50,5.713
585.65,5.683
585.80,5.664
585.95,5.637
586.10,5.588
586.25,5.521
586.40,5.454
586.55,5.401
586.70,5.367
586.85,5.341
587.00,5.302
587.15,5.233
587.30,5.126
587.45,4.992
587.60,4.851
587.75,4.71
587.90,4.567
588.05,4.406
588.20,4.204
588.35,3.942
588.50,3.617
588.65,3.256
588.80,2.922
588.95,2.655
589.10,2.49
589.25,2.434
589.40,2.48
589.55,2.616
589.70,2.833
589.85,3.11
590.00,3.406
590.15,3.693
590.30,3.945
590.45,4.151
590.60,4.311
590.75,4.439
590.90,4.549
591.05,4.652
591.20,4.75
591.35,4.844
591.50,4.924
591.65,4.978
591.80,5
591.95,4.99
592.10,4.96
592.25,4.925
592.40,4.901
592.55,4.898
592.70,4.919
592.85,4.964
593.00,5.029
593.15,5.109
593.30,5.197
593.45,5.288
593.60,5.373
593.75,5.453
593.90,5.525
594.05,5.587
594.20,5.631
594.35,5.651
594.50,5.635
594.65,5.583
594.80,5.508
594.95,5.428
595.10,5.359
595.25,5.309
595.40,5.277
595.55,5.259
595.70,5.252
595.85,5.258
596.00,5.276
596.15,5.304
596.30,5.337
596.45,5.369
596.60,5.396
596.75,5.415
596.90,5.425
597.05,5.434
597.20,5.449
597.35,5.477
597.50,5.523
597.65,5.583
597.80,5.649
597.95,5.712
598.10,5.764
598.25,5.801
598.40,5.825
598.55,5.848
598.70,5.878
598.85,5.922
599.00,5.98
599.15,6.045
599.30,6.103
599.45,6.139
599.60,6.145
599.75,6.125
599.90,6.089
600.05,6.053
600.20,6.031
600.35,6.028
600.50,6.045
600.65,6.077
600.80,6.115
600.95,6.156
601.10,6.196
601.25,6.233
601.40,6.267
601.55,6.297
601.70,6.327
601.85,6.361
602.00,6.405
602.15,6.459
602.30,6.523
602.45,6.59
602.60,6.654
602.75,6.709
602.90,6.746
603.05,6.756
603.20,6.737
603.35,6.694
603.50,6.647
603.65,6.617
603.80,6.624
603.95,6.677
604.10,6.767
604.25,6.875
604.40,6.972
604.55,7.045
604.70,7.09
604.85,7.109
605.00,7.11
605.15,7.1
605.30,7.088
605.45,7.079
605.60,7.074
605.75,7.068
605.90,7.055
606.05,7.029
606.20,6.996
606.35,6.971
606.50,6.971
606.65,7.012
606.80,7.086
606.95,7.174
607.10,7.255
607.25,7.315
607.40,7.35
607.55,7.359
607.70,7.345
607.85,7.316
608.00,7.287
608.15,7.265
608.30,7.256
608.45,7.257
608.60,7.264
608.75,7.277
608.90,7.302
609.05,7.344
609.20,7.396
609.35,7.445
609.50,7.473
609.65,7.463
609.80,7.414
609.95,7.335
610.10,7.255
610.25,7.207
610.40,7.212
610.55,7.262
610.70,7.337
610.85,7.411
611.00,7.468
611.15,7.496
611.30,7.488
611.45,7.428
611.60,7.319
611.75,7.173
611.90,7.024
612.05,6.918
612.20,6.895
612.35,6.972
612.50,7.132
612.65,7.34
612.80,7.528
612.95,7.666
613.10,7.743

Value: 0.22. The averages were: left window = 6.59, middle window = 5.64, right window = 7.19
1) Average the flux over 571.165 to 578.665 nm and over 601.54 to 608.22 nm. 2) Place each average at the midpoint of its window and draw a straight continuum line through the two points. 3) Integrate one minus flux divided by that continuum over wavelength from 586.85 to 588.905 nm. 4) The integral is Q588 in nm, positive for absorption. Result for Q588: 0.74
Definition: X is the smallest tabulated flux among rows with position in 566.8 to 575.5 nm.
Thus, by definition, 5.741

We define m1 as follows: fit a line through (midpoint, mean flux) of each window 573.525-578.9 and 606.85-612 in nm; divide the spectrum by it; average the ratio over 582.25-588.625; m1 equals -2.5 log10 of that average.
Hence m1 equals 0.21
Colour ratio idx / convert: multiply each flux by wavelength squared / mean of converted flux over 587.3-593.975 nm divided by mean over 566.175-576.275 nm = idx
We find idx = 0.70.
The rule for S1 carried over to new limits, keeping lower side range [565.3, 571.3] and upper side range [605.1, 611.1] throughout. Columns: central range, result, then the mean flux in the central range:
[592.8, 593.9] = 0.291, 5.23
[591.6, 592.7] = 0.346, 4.95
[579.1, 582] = -0.121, 7.25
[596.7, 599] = 0.225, 5.66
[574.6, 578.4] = -0.090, 6.93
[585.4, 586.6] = 0.186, 5.59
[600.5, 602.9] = 0.114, 6.36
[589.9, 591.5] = 0.496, 4.29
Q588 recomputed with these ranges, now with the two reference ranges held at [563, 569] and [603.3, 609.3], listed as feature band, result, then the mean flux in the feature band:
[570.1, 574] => -0.47 nm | 6.74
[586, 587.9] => 0.37 nm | 5.22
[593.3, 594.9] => 0.29 nm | 5.51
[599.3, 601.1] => 0.21 nm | 6.1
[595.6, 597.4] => 0.38 nm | 5.36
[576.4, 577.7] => -0.10 nm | 6.67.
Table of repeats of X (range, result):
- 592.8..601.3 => 4.964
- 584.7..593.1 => 2.434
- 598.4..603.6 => 5.848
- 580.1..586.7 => 5.367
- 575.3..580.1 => 6.589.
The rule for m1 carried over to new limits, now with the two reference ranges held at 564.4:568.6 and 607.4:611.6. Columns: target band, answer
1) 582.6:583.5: -0.07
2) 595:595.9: 0.28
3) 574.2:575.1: -0.18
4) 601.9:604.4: 0.07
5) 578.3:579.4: -0.13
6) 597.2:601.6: 0.18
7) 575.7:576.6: -0.10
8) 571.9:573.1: -0.10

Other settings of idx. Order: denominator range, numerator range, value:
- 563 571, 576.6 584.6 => 1.22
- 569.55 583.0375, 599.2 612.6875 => 1.10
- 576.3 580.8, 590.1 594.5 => 0.73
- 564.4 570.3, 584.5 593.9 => 0.85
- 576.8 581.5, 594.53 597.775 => 0.80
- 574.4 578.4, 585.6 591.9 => 0.65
